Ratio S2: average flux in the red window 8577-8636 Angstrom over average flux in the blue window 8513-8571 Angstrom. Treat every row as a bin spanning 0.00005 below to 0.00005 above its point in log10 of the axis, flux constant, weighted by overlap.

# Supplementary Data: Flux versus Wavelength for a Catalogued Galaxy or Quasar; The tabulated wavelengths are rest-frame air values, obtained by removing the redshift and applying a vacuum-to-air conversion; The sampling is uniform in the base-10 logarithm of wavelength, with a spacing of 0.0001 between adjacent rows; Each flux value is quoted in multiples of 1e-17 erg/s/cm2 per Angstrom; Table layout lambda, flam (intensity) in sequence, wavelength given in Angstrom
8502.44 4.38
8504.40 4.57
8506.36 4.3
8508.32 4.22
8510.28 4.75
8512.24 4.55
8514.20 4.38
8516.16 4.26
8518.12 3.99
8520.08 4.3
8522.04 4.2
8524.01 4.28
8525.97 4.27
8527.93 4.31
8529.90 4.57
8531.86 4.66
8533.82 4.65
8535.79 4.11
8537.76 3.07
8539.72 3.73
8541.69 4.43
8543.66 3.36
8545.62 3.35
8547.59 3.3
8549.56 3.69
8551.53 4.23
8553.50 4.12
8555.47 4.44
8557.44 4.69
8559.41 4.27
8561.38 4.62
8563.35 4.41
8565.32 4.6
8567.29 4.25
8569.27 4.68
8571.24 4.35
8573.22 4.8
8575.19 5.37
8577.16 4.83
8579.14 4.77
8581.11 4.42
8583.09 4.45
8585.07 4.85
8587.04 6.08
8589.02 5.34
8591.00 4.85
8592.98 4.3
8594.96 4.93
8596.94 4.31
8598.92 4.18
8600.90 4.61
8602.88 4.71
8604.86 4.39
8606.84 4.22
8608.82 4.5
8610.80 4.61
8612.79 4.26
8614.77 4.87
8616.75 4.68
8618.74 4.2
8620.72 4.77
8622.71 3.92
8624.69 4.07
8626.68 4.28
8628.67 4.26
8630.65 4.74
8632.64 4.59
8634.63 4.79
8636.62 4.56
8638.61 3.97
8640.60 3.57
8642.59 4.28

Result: 1.10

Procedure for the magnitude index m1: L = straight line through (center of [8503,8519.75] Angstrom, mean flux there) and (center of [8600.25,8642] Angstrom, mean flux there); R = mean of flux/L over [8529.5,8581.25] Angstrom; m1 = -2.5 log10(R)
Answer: 0.03 mag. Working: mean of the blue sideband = 4.37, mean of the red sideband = 4.41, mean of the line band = 4.28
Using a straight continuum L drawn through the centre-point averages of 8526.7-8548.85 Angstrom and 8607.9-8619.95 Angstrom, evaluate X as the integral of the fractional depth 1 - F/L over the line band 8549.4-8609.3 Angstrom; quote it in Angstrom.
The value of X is -4.7 Angstrom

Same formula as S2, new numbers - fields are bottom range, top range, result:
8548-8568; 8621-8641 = 1.00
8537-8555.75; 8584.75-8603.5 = 1.28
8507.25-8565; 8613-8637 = 1.07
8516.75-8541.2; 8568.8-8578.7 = 1.15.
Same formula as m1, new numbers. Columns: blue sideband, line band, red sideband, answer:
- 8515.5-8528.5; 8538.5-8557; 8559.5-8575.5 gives 0.15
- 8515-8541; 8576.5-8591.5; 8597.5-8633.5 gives -0.14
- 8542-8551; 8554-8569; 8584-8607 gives -0.15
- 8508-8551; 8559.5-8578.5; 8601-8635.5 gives -0.09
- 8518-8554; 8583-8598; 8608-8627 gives -0.15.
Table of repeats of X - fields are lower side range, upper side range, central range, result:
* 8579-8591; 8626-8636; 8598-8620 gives 1.27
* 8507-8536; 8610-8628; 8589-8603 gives -0.67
